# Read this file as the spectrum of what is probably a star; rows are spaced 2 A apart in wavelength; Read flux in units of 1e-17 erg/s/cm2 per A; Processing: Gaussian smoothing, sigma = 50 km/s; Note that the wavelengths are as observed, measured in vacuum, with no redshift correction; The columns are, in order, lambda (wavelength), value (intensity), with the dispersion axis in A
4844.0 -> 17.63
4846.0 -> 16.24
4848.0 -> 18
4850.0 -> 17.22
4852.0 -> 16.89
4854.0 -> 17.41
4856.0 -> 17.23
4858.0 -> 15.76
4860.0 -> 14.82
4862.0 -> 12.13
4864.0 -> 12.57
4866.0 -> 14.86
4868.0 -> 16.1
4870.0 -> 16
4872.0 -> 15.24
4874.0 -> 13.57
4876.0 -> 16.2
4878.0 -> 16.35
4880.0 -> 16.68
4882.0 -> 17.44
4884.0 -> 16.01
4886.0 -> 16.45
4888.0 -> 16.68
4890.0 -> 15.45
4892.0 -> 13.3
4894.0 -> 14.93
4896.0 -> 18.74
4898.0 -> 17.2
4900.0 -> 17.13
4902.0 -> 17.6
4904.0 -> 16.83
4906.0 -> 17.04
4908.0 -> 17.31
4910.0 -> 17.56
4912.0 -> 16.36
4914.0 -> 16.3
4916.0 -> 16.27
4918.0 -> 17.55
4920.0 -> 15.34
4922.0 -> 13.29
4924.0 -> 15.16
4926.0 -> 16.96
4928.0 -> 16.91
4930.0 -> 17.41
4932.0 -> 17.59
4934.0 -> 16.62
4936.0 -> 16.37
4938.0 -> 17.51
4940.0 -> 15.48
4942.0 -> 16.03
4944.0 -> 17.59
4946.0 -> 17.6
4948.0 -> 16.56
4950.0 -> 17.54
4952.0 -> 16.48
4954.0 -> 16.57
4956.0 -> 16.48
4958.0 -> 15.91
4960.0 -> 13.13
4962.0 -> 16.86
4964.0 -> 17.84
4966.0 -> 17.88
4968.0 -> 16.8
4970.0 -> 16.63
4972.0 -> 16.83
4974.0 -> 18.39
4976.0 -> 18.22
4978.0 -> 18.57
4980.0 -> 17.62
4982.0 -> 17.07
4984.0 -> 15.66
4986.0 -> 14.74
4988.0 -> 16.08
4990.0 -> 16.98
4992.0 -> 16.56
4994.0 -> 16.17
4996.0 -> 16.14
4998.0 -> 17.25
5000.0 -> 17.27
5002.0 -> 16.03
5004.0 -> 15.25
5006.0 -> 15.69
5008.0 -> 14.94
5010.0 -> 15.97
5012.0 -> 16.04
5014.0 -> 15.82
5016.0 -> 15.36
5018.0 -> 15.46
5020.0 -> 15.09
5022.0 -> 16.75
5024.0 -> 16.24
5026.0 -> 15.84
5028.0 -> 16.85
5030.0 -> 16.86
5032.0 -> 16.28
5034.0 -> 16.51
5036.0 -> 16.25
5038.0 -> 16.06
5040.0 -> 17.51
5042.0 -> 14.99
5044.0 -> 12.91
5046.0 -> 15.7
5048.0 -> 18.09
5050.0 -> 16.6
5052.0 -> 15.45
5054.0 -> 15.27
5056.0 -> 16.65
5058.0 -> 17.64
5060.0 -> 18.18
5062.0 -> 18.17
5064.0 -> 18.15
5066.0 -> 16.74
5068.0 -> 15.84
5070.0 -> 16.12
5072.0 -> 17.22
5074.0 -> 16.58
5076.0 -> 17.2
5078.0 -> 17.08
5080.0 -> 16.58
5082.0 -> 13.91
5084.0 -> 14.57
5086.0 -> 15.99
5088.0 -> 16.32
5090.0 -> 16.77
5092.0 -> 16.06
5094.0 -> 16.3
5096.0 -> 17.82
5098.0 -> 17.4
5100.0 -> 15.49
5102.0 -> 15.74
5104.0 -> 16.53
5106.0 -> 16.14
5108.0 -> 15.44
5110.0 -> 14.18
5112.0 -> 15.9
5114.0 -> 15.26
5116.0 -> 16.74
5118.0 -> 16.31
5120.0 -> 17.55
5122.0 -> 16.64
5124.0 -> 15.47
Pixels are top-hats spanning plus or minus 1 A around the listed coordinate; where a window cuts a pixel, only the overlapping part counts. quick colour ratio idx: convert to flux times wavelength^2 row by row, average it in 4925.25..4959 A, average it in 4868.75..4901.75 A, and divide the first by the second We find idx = 1.1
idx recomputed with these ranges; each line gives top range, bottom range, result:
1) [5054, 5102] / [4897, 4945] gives 1.06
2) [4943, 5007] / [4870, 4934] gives 1.05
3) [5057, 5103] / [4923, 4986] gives 1.04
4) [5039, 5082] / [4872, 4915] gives 1.08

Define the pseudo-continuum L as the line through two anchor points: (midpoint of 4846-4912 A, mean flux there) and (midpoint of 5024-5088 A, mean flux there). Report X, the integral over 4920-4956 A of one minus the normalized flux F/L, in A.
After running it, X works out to -0.68 A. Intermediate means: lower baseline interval 16.2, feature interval 16.5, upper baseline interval 16.4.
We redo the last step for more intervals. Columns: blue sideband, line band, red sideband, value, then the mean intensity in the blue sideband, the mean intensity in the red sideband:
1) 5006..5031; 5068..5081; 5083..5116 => -0.6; 15.9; 16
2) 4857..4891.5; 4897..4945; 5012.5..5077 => -3.0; 15.4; 16.4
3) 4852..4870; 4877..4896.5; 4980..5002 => -0.8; 15.3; 16.4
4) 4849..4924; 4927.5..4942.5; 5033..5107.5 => -0.6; 16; 16.4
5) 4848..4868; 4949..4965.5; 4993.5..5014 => -0.5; 15.6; 16.1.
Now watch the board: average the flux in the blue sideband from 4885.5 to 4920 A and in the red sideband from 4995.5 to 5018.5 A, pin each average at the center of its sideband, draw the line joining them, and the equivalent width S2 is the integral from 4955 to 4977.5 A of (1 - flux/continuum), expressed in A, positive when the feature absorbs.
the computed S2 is -0.92 A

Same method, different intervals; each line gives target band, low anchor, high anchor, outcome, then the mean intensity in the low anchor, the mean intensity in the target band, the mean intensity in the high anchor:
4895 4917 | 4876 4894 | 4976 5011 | -1.44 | 16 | 17.1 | 16.4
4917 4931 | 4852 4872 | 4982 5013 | -0.39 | 15.3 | 16.1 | 16.1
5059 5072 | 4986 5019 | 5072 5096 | -0.81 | 16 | 17.2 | 16.2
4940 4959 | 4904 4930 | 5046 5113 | -0.33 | 16.4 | 16.7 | 16.4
